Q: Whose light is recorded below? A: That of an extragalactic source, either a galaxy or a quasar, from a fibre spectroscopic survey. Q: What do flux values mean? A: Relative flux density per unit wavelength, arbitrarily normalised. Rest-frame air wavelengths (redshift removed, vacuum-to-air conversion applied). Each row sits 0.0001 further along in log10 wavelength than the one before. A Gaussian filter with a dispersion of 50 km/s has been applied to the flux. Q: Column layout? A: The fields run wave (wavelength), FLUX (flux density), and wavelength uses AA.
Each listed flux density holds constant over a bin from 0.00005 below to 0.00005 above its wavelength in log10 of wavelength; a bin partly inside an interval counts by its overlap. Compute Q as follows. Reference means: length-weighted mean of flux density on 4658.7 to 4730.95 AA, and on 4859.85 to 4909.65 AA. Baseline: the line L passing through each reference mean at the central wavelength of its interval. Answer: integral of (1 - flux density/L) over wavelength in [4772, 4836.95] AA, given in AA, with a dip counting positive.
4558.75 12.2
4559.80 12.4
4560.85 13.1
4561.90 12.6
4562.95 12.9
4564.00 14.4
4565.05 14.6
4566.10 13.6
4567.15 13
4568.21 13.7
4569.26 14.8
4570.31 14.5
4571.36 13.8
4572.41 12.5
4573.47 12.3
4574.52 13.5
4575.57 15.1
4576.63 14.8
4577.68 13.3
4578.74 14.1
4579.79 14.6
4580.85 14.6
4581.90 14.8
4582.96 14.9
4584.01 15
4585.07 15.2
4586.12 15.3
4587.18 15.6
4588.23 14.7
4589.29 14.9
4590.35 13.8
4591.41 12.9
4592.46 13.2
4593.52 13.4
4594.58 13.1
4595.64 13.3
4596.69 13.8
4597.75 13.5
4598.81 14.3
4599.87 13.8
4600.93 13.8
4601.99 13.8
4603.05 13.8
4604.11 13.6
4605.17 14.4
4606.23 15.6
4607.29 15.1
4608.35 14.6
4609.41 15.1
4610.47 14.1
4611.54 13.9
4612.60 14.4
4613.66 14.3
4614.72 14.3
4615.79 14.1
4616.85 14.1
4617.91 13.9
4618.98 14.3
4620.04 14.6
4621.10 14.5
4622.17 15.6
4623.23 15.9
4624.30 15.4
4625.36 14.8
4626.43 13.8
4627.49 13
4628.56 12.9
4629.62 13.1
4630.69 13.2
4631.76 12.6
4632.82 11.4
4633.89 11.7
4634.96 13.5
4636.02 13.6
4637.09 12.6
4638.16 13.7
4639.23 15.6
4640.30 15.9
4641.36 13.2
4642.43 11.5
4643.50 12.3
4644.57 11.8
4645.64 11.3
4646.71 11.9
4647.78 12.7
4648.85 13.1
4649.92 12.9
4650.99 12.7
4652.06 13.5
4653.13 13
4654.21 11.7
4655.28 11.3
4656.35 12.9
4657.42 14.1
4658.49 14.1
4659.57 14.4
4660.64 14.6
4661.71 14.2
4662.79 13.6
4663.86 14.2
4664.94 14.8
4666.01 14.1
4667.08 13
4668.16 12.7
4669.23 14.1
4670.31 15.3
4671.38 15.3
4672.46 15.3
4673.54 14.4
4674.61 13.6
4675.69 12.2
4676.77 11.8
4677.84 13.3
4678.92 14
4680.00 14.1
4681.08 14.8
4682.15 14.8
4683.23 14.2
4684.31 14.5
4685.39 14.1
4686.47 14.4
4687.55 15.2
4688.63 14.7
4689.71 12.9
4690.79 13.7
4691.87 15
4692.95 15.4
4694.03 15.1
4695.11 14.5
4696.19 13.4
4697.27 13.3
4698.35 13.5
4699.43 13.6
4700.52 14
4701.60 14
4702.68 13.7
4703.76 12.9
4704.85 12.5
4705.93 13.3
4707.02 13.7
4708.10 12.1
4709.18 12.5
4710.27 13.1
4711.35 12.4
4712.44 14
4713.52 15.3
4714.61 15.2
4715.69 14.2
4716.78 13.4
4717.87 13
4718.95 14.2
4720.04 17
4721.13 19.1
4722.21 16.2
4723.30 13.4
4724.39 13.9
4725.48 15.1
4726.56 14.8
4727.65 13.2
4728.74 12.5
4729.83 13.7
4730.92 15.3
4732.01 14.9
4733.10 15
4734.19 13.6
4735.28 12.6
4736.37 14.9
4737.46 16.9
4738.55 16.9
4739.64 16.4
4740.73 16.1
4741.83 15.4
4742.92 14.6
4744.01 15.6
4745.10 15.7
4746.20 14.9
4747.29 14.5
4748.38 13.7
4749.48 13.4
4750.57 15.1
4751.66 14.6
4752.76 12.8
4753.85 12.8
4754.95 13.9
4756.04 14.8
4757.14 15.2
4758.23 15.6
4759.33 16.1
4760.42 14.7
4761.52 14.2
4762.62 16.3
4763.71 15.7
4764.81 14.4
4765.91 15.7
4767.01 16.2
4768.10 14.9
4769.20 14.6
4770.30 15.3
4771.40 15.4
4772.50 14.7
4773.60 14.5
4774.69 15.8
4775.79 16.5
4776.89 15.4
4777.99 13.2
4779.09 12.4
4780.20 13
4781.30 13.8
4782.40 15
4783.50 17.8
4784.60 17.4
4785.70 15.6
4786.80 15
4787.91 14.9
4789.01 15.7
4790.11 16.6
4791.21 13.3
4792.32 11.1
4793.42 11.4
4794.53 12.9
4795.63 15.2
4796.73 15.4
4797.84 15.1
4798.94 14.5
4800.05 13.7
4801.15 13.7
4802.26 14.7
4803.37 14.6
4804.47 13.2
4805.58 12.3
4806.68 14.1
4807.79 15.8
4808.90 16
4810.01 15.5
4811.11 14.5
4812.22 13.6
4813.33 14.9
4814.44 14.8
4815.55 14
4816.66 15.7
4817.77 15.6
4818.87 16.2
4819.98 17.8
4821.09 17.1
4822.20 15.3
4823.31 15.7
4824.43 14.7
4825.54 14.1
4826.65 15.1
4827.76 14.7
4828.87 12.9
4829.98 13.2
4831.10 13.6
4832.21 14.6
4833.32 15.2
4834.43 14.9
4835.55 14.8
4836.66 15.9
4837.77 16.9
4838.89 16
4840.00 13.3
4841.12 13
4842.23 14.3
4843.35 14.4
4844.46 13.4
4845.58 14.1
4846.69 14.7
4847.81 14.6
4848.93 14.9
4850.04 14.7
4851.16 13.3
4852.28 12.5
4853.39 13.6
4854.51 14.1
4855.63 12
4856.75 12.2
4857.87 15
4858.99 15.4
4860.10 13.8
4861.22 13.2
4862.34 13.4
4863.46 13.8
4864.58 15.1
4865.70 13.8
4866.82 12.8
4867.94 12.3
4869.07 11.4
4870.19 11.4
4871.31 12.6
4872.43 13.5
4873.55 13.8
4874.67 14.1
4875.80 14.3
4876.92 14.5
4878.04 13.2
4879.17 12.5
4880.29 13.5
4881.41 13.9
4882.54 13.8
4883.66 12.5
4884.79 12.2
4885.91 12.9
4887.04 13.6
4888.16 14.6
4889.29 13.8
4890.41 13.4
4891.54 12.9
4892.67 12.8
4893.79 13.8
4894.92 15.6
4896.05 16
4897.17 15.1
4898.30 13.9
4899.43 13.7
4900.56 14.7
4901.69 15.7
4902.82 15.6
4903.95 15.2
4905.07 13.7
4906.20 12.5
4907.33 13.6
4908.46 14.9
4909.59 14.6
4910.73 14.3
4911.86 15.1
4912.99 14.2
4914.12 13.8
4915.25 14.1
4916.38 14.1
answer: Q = -4.0 AA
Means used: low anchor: 14.1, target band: 14.7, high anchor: 13.7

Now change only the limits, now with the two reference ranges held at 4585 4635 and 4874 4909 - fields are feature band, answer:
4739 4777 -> -2.8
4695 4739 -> -0.5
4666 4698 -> -0.2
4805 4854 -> -2.5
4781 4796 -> -0.8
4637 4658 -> 1.7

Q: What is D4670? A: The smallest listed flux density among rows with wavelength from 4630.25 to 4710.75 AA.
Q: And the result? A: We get 11.3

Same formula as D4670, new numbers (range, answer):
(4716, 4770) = 12.5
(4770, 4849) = 11.1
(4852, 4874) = 11.4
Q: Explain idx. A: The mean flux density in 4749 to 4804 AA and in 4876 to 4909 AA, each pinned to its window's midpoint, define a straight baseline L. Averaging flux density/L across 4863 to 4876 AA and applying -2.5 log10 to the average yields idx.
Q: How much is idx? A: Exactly 0.07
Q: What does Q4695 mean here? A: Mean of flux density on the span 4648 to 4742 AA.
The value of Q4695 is 14.1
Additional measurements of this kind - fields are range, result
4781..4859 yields 14.6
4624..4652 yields 13.1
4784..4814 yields 14.5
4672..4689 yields 14.1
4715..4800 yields 14.8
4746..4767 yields 14.7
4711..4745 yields 14.8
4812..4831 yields 15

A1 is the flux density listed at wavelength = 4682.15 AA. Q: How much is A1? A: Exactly 14.8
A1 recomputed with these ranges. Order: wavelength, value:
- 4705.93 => 13.3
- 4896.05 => 16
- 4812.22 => 13.6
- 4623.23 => 15.9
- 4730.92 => 15.3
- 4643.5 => 12.3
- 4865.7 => 13.8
